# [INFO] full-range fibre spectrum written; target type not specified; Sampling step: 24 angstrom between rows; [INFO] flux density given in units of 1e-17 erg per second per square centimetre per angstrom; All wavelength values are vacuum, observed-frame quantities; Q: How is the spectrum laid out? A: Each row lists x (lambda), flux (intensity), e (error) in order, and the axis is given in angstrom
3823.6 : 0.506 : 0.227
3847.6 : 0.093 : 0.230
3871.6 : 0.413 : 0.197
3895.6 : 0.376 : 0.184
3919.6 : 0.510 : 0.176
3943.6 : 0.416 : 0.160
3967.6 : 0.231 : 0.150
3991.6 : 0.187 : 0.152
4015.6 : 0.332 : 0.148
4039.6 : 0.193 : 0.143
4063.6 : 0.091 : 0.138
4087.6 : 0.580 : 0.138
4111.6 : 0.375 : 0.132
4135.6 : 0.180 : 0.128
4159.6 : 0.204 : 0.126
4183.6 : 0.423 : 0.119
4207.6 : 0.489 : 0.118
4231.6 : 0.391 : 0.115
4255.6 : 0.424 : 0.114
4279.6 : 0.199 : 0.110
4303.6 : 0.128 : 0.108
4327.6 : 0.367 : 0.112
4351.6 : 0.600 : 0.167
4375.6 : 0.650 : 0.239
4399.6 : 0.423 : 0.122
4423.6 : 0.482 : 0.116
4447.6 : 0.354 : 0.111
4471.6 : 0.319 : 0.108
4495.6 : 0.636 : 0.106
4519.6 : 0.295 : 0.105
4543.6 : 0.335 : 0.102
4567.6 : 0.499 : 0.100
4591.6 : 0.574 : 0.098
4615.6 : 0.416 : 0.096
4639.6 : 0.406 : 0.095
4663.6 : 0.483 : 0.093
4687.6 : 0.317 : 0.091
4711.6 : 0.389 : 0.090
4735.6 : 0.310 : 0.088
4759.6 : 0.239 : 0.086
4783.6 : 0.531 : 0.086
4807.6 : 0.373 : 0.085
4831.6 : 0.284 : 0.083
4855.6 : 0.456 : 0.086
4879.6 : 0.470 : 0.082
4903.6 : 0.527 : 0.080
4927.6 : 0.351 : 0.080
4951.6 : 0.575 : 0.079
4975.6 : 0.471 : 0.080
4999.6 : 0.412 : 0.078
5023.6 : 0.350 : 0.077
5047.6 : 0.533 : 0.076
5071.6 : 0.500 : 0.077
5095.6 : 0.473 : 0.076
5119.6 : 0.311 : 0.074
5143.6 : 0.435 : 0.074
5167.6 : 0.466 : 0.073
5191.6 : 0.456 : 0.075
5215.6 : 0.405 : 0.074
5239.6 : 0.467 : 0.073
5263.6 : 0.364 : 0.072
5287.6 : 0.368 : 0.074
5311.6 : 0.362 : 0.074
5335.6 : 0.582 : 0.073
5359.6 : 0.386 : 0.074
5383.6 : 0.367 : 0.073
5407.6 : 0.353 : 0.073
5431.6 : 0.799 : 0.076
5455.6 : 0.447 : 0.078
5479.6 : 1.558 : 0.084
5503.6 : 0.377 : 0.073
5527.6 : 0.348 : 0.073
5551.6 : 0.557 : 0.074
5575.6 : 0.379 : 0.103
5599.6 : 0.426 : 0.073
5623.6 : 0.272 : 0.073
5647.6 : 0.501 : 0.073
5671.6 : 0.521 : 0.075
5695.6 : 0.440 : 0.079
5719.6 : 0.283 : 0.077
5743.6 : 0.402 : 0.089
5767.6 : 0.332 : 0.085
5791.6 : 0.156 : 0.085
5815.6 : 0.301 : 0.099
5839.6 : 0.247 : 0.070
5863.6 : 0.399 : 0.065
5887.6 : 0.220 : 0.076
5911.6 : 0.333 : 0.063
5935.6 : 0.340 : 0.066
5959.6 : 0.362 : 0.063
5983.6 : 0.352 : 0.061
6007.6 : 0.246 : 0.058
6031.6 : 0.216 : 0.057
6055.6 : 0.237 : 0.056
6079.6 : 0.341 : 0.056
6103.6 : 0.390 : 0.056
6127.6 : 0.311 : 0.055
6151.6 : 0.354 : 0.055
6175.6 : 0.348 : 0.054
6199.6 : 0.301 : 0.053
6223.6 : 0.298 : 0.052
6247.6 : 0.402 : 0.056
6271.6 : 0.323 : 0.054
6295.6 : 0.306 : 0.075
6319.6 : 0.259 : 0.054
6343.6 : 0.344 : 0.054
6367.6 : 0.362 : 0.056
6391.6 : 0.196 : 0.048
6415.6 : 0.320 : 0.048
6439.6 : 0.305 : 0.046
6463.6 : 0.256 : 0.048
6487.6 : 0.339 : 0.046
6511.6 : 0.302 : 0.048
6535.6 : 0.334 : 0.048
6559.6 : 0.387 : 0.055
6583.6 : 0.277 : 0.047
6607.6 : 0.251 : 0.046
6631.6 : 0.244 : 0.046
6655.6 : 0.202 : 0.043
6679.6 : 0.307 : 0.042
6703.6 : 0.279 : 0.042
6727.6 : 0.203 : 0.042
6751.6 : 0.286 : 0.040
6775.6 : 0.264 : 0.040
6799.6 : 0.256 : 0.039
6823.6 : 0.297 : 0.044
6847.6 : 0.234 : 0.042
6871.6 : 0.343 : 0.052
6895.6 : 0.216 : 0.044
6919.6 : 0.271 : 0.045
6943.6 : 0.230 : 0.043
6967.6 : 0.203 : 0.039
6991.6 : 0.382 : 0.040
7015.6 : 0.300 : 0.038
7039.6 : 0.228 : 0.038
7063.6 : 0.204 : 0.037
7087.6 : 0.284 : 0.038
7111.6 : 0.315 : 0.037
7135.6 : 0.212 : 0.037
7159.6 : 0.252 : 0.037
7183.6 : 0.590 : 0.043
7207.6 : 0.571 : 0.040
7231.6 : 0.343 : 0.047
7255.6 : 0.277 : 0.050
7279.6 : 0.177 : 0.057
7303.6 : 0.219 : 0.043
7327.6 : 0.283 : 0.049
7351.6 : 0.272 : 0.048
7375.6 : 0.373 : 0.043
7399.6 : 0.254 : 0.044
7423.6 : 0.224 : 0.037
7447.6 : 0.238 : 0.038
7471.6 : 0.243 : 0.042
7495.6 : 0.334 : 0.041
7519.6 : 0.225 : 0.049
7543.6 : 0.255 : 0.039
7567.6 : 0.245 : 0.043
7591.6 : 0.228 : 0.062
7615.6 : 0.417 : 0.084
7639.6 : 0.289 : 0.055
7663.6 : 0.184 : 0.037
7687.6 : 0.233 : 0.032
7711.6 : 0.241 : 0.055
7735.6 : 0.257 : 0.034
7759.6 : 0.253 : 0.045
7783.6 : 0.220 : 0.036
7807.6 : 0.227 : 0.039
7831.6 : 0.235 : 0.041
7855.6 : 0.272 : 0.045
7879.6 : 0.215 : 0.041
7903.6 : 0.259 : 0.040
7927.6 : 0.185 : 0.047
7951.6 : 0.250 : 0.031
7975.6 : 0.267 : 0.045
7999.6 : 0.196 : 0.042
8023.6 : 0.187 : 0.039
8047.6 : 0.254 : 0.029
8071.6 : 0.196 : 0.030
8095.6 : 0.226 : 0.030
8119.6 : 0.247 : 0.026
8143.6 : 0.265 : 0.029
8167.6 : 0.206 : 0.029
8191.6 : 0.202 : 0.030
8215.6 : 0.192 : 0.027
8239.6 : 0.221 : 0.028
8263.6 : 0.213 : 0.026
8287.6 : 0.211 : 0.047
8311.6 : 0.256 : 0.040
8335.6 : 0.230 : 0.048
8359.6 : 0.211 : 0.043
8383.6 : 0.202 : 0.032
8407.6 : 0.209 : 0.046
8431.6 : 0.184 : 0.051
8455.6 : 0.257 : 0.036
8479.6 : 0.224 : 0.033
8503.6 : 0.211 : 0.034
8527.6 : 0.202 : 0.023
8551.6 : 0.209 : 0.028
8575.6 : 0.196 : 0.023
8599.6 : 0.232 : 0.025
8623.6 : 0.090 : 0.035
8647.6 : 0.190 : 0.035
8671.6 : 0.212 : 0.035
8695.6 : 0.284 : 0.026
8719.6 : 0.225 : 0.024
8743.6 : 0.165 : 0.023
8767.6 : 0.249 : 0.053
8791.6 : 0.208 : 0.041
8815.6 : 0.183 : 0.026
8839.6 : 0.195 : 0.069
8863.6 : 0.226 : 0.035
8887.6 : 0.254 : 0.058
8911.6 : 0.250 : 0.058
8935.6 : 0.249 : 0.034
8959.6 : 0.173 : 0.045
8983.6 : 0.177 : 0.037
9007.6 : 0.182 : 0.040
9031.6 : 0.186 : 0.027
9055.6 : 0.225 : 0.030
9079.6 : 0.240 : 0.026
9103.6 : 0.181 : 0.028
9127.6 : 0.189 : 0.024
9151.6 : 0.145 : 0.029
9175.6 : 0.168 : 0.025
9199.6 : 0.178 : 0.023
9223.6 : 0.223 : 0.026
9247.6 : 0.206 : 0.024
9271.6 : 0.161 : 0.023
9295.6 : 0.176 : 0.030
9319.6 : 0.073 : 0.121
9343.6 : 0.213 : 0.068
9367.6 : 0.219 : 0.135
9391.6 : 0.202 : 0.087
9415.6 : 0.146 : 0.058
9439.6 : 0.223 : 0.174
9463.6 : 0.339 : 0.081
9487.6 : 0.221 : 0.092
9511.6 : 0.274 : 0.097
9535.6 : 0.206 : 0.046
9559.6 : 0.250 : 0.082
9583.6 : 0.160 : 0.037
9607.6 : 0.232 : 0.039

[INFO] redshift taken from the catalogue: 0.10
